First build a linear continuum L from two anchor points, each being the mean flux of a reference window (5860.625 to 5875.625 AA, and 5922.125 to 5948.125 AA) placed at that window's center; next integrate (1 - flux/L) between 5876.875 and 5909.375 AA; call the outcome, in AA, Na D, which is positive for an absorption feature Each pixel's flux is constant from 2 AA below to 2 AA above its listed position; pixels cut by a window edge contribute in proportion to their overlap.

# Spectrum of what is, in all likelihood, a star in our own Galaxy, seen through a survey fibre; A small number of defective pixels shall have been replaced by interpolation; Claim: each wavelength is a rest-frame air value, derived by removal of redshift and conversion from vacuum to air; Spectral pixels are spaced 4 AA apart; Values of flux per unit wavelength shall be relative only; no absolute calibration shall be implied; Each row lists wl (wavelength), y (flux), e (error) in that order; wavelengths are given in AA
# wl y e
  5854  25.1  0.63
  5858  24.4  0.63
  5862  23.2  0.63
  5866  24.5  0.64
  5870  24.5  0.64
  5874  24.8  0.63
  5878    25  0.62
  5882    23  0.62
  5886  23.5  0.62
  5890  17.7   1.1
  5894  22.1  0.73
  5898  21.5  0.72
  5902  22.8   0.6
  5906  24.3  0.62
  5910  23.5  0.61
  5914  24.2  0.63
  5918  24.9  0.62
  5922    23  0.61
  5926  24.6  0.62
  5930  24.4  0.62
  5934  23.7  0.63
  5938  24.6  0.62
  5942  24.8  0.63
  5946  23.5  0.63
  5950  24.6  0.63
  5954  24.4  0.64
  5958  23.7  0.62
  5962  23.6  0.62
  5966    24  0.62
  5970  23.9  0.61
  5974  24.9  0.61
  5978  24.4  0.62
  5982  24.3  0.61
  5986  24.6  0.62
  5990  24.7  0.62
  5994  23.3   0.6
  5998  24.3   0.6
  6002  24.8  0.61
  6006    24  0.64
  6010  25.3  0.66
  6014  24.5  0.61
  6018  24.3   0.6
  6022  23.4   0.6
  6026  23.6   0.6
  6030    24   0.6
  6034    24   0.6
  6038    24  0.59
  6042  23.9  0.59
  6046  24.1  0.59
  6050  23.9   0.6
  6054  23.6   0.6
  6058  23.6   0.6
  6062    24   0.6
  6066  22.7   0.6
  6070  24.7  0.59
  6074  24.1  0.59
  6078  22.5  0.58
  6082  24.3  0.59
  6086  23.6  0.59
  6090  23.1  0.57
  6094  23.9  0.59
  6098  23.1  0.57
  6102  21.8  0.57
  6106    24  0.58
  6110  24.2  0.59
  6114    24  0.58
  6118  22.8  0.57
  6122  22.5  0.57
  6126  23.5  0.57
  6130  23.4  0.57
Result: 2.4 AA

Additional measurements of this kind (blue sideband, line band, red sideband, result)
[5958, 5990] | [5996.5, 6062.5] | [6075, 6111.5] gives -0.6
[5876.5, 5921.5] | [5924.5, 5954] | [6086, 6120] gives -1.7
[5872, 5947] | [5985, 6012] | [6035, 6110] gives -1.0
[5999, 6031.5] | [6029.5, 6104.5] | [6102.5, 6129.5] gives 0.6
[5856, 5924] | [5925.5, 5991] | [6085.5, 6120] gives -2.5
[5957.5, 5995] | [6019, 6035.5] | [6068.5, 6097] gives 0.1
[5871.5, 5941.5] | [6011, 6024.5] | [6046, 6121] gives -0.4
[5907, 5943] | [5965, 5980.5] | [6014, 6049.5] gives -0.2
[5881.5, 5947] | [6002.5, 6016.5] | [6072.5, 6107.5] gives -0.8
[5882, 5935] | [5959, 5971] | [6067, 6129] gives -0.3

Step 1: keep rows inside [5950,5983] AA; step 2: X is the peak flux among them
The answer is 24.9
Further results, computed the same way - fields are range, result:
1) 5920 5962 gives 24.8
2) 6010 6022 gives 25.3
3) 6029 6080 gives 24.7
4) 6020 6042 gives 24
